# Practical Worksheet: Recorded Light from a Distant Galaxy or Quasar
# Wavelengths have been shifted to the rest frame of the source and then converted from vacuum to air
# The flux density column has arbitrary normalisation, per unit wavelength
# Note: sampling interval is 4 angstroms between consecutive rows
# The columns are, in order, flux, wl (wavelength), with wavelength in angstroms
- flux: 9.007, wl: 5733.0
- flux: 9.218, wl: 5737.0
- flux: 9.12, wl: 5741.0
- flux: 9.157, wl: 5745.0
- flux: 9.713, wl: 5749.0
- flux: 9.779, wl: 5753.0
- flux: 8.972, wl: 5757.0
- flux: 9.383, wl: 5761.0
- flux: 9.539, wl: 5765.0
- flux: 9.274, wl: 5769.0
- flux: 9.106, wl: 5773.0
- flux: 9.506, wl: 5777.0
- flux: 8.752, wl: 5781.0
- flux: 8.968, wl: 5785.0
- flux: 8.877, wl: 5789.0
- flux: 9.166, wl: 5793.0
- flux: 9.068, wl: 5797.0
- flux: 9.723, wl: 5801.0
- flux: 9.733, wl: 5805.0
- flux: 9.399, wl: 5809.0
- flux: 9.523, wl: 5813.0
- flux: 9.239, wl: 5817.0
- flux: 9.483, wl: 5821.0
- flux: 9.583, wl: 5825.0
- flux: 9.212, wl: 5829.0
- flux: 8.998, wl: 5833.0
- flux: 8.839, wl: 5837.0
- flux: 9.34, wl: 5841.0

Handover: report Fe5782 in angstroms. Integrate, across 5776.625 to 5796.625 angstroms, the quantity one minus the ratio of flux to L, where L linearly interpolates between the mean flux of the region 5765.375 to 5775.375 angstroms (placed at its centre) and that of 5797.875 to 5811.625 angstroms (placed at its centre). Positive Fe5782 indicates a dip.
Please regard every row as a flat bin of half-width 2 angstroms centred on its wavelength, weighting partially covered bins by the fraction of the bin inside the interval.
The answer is 0.8 angstroms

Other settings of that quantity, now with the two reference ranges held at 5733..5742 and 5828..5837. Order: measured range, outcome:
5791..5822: -1.2 angstroms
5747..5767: -0.8 angstroms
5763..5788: -0.2 angstroms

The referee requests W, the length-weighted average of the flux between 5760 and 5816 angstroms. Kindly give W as 9.28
